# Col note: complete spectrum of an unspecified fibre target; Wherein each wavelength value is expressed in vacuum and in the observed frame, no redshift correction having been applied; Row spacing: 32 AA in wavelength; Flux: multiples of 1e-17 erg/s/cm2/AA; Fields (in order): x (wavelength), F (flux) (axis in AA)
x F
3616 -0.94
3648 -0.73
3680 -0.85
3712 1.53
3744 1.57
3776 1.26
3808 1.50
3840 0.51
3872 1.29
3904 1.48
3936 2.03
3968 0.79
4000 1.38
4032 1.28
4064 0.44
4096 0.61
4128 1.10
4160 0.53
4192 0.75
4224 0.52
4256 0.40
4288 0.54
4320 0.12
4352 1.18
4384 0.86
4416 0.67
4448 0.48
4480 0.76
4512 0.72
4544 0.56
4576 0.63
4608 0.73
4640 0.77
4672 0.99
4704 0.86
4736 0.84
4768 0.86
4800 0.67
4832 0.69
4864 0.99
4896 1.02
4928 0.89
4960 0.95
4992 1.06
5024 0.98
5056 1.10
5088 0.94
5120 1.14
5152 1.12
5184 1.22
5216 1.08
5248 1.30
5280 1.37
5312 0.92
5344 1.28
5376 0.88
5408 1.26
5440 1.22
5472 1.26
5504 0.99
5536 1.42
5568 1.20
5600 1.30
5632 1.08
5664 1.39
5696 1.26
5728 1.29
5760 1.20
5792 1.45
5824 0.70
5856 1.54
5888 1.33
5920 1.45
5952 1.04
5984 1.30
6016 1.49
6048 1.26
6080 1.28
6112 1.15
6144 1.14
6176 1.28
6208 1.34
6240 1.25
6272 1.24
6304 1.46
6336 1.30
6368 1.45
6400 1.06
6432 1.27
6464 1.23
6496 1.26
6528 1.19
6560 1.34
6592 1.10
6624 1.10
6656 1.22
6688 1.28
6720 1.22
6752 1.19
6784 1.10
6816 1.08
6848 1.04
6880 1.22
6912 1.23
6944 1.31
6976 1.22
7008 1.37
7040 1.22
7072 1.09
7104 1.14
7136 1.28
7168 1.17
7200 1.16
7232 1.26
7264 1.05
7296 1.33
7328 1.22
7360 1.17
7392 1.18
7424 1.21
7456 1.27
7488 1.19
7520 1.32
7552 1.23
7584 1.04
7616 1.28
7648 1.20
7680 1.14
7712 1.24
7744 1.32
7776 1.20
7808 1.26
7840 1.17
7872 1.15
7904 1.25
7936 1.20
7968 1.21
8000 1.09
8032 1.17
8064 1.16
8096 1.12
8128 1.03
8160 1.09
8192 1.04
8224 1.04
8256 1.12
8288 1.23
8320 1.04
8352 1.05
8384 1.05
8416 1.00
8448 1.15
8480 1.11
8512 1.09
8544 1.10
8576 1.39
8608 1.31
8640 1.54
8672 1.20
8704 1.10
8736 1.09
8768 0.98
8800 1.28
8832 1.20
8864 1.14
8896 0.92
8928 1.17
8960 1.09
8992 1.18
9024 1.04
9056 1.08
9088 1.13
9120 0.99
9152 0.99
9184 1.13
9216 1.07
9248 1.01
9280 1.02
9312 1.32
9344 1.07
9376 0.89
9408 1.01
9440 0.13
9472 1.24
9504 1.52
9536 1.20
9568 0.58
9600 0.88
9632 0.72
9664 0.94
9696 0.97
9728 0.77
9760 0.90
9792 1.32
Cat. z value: 0.310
